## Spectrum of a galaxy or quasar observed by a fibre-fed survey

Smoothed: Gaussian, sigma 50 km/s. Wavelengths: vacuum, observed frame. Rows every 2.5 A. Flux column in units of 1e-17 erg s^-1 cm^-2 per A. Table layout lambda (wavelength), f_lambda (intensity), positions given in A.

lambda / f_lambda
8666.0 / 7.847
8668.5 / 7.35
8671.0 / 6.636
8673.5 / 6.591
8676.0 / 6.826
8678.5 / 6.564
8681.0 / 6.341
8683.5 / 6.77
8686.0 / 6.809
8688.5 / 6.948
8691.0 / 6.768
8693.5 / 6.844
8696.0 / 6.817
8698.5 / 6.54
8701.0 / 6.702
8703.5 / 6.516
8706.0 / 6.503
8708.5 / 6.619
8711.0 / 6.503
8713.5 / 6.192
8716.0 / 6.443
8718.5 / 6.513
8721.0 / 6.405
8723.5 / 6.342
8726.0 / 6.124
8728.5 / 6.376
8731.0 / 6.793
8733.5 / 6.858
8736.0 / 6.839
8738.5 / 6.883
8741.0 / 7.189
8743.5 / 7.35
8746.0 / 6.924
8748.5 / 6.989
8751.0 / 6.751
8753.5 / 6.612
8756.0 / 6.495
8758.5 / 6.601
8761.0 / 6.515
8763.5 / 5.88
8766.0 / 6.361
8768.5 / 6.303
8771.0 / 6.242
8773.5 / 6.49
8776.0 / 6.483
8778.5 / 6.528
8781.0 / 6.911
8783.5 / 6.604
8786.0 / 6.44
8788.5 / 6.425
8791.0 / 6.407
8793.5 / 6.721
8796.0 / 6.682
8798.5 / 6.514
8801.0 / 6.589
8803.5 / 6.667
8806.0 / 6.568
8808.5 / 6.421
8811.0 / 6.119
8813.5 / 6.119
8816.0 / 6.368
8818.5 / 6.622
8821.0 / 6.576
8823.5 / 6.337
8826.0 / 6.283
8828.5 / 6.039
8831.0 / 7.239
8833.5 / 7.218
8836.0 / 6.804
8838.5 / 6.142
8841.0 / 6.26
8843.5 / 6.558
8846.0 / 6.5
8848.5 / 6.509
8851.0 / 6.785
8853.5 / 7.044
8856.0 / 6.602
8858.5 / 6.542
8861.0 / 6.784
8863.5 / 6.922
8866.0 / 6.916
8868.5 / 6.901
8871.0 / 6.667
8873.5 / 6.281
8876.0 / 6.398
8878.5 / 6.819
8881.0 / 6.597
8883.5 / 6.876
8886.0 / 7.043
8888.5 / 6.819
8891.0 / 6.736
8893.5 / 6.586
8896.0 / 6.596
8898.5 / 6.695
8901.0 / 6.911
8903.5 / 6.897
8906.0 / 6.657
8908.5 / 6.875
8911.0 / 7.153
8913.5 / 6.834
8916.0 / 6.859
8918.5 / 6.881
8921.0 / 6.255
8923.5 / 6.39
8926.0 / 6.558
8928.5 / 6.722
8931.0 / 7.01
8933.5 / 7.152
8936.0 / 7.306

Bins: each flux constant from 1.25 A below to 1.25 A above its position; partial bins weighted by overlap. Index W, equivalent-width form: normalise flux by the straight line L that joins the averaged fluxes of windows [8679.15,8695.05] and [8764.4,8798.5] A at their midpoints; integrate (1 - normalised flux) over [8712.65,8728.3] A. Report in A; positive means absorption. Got 0.7 A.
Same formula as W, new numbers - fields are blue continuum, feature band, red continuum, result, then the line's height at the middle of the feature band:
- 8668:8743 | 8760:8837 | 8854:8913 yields 2.4 A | 6.71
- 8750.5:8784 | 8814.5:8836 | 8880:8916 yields 0.1 A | 6.62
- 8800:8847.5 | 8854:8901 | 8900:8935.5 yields -0.3 A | 6.67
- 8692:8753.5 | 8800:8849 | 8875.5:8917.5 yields 1.8 A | 6.74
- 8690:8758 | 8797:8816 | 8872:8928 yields 0.7 A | 6.69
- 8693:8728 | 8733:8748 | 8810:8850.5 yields -1.2 A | 6.49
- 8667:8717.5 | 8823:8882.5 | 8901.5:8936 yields 1.2 A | 6.77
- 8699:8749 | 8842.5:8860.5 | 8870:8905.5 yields 0.1 A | 6.69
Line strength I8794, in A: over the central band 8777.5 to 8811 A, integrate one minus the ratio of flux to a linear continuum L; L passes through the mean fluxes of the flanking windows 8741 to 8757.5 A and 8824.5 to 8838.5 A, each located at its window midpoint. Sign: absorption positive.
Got 1.0 A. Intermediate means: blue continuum 6.88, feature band 6.56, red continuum 6.66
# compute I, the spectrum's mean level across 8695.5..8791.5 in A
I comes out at 6.58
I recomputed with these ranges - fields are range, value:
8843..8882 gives 6.68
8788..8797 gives 6.57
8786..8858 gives 6.54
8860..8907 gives 6.74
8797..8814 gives 6.45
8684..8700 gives 6.79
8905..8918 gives 6.88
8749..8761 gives 6.63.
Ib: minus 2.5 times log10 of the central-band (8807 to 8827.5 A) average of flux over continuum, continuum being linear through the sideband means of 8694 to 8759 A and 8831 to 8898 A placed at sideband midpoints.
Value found 0.05 mag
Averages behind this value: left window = 6.65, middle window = 6.35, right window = 6.7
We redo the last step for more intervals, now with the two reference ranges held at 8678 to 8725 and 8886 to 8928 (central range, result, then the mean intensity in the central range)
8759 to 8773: 0.058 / 6.29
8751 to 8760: 0.005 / 6.59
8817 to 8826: 0.033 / 6.48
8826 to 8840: 0.006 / 6.64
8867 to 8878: 0.021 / 6.59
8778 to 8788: 0.005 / 6.61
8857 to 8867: -0.012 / 6.78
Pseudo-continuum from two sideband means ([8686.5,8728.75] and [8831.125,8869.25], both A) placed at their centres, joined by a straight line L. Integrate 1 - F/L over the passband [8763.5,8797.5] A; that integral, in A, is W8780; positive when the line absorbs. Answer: 0.8 A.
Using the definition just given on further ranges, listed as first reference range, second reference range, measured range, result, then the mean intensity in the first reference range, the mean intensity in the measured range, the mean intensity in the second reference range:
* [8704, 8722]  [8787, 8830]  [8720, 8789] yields -1.6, 6.46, 6.6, 6.44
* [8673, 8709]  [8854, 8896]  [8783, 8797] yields 0.3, 6.68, 6.54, 6.72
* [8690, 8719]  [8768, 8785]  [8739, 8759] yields -1.0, 6.58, 6.87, 6.52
